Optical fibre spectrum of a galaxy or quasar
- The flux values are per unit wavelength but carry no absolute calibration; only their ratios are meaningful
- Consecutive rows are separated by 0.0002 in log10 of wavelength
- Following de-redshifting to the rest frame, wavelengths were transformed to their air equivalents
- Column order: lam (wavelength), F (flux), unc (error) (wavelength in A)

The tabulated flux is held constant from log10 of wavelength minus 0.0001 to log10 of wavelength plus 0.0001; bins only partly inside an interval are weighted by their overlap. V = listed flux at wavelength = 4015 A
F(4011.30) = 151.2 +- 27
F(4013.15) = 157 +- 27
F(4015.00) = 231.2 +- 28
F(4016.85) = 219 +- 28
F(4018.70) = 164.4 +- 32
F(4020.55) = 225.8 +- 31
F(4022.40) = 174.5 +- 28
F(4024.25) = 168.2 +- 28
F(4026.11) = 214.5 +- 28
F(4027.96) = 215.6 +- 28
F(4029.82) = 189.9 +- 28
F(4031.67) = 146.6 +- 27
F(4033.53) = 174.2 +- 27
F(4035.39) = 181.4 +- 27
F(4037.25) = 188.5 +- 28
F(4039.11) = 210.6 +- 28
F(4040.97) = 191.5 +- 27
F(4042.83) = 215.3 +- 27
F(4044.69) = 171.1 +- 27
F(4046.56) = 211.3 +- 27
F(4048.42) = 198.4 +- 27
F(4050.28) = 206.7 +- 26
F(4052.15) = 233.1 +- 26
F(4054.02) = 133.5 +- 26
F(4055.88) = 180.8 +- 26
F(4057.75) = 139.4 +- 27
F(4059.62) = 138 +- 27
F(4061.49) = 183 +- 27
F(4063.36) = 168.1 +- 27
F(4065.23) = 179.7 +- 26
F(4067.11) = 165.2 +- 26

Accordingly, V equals 231.2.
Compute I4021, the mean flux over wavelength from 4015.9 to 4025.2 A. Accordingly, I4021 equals 191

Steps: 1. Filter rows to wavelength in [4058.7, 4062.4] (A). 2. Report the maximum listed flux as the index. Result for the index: 183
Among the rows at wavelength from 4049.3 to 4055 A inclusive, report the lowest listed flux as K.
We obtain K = 133.5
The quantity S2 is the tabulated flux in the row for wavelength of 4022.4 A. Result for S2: 174.5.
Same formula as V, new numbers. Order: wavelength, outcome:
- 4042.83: 215.3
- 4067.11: 165.2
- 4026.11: 214.5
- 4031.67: 146.6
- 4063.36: 168.1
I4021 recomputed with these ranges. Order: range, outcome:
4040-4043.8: 203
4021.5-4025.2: 171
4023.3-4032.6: 187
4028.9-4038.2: 176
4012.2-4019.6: 193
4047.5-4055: 193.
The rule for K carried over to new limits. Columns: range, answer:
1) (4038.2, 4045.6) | 171.1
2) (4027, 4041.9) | 146.6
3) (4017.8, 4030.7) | 164.4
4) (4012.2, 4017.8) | 157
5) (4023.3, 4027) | 168.2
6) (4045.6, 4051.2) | 198.4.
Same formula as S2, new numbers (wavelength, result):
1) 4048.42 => 198.4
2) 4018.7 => 164.4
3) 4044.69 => 171.1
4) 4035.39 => 181.4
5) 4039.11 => 210.6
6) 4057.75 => 139.4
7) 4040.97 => 191.5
